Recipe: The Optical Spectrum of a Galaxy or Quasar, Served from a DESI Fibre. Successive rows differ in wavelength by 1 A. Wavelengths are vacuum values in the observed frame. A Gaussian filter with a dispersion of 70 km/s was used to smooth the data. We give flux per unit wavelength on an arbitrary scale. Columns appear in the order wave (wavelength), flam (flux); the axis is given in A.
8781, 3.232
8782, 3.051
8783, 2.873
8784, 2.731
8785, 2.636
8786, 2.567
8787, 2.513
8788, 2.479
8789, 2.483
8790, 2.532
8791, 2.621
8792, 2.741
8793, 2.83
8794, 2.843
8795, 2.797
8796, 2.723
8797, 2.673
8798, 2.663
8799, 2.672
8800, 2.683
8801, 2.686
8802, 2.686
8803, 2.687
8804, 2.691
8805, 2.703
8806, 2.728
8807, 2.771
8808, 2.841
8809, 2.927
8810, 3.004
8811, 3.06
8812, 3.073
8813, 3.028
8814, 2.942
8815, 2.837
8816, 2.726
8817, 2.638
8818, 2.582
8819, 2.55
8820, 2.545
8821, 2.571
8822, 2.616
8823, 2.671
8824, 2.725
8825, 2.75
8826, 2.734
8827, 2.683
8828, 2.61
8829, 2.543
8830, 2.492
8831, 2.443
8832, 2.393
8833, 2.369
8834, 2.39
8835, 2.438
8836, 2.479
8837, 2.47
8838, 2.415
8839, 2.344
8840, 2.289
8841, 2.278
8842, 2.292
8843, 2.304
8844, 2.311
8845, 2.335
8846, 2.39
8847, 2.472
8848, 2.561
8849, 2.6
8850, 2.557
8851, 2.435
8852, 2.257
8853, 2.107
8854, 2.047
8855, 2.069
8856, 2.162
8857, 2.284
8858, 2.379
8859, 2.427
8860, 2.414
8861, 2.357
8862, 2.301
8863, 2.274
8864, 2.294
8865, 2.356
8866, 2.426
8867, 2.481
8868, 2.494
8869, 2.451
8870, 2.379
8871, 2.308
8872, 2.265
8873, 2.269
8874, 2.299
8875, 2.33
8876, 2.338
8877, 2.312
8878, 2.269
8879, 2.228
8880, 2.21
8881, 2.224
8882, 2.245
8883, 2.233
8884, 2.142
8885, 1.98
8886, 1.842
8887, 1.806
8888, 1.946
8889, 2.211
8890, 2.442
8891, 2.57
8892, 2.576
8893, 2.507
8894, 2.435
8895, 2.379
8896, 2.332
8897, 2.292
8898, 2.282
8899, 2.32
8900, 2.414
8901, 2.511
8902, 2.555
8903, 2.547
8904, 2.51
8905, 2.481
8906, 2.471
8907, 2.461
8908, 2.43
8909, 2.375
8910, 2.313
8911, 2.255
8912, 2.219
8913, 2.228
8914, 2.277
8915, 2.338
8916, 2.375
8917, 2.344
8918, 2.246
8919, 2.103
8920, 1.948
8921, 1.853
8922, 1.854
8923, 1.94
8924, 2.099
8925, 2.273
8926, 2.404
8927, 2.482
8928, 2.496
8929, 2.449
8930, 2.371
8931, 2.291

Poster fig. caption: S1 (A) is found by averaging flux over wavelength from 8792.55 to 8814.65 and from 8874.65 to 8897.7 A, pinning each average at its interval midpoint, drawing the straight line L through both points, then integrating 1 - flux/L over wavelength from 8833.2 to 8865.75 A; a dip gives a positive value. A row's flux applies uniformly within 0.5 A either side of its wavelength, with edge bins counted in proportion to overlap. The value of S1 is 2.0 A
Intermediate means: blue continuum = 2.81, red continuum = 2.25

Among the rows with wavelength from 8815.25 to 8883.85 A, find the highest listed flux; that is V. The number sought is 2.75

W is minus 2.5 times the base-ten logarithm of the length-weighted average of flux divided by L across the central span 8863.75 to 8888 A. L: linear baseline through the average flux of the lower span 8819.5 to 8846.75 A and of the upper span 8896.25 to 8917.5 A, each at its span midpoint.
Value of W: 0.08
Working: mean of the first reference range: 2.48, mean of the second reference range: 2.38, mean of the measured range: 2.25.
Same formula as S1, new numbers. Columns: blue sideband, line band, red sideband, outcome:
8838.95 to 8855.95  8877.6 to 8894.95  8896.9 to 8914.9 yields 1.0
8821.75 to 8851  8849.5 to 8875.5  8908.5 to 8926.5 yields 0.7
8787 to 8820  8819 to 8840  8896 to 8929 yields 0.9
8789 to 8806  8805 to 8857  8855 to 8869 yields -0.5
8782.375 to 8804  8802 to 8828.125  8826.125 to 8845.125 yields -2.2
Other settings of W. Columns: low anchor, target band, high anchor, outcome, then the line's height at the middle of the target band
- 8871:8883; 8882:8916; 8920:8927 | -0.067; 2.19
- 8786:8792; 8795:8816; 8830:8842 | -0.127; 2.49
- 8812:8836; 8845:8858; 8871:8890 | 0.038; 2.41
